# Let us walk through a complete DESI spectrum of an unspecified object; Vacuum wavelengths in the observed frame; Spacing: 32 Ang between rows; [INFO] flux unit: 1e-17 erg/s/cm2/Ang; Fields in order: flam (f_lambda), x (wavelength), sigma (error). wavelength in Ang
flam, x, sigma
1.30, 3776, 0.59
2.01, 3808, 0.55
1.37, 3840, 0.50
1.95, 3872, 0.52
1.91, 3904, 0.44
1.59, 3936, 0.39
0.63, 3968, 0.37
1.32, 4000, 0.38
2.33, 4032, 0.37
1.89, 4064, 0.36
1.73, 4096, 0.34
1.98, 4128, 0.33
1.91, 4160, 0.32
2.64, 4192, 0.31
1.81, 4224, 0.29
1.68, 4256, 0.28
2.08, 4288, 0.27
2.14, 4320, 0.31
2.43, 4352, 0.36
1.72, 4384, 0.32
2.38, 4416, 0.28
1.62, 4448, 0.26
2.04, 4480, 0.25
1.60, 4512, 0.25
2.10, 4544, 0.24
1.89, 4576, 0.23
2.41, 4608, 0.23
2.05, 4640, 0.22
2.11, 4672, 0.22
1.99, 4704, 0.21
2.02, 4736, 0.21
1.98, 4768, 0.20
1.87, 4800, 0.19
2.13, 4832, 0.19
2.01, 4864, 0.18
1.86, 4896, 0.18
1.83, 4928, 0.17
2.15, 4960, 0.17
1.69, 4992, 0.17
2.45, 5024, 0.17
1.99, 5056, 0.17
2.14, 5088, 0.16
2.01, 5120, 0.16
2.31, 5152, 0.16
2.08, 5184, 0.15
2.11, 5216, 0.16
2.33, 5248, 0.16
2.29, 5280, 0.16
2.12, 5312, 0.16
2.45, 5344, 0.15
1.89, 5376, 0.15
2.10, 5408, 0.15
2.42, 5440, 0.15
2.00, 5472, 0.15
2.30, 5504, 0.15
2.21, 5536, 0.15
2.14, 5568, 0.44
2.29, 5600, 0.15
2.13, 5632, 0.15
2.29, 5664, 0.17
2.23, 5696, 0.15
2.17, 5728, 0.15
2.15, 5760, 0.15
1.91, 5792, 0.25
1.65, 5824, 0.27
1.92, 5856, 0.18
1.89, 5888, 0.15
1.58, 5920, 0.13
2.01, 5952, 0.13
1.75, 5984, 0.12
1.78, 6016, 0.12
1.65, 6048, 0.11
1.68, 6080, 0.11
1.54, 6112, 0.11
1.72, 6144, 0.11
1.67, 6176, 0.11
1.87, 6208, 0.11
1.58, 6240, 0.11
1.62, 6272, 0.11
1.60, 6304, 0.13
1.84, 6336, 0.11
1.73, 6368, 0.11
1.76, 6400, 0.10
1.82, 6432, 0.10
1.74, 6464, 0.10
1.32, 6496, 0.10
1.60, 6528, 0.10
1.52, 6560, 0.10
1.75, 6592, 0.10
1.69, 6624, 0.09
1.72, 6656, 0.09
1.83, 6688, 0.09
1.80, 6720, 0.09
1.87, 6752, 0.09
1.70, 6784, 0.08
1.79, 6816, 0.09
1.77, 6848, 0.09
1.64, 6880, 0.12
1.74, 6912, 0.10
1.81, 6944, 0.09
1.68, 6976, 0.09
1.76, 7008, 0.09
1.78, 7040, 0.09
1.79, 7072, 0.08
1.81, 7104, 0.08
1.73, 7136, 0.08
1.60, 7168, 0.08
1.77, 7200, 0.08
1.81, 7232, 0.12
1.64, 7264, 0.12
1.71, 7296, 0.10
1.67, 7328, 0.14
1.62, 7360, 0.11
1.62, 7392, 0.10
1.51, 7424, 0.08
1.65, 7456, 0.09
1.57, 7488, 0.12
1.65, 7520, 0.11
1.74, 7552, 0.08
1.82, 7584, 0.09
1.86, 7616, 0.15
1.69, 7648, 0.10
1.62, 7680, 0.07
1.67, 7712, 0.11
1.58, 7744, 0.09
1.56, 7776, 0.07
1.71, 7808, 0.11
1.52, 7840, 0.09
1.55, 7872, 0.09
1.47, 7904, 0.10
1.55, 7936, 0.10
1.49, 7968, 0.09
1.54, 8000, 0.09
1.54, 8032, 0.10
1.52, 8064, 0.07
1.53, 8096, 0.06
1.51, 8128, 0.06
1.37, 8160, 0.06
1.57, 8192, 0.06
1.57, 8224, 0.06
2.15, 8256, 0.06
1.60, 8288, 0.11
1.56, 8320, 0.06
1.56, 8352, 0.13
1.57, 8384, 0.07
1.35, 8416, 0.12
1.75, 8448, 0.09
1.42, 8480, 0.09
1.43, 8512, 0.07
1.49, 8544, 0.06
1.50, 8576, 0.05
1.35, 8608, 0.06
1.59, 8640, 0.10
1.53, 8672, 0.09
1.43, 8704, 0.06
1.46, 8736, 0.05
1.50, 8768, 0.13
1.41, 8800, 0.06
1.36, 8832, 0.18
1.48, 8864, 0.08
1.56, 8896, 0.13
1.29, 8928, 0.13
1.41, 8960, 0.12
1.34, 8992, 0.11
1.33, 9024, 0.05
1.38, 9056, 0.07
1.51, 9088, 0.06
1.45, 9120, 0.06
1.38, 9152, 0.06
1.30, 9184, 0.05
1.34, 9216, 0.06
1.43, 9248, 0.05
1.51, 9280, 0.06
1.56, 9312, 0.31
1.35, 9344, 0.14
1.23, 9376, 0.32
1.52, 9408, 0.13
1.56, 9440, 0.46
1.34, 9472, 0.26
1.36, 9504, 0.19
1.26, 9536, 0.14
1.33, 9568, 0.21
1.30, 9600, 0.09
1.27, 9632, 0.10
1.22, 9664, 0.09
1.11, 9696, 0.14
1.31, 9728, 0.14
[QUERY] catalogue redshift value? 0.26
